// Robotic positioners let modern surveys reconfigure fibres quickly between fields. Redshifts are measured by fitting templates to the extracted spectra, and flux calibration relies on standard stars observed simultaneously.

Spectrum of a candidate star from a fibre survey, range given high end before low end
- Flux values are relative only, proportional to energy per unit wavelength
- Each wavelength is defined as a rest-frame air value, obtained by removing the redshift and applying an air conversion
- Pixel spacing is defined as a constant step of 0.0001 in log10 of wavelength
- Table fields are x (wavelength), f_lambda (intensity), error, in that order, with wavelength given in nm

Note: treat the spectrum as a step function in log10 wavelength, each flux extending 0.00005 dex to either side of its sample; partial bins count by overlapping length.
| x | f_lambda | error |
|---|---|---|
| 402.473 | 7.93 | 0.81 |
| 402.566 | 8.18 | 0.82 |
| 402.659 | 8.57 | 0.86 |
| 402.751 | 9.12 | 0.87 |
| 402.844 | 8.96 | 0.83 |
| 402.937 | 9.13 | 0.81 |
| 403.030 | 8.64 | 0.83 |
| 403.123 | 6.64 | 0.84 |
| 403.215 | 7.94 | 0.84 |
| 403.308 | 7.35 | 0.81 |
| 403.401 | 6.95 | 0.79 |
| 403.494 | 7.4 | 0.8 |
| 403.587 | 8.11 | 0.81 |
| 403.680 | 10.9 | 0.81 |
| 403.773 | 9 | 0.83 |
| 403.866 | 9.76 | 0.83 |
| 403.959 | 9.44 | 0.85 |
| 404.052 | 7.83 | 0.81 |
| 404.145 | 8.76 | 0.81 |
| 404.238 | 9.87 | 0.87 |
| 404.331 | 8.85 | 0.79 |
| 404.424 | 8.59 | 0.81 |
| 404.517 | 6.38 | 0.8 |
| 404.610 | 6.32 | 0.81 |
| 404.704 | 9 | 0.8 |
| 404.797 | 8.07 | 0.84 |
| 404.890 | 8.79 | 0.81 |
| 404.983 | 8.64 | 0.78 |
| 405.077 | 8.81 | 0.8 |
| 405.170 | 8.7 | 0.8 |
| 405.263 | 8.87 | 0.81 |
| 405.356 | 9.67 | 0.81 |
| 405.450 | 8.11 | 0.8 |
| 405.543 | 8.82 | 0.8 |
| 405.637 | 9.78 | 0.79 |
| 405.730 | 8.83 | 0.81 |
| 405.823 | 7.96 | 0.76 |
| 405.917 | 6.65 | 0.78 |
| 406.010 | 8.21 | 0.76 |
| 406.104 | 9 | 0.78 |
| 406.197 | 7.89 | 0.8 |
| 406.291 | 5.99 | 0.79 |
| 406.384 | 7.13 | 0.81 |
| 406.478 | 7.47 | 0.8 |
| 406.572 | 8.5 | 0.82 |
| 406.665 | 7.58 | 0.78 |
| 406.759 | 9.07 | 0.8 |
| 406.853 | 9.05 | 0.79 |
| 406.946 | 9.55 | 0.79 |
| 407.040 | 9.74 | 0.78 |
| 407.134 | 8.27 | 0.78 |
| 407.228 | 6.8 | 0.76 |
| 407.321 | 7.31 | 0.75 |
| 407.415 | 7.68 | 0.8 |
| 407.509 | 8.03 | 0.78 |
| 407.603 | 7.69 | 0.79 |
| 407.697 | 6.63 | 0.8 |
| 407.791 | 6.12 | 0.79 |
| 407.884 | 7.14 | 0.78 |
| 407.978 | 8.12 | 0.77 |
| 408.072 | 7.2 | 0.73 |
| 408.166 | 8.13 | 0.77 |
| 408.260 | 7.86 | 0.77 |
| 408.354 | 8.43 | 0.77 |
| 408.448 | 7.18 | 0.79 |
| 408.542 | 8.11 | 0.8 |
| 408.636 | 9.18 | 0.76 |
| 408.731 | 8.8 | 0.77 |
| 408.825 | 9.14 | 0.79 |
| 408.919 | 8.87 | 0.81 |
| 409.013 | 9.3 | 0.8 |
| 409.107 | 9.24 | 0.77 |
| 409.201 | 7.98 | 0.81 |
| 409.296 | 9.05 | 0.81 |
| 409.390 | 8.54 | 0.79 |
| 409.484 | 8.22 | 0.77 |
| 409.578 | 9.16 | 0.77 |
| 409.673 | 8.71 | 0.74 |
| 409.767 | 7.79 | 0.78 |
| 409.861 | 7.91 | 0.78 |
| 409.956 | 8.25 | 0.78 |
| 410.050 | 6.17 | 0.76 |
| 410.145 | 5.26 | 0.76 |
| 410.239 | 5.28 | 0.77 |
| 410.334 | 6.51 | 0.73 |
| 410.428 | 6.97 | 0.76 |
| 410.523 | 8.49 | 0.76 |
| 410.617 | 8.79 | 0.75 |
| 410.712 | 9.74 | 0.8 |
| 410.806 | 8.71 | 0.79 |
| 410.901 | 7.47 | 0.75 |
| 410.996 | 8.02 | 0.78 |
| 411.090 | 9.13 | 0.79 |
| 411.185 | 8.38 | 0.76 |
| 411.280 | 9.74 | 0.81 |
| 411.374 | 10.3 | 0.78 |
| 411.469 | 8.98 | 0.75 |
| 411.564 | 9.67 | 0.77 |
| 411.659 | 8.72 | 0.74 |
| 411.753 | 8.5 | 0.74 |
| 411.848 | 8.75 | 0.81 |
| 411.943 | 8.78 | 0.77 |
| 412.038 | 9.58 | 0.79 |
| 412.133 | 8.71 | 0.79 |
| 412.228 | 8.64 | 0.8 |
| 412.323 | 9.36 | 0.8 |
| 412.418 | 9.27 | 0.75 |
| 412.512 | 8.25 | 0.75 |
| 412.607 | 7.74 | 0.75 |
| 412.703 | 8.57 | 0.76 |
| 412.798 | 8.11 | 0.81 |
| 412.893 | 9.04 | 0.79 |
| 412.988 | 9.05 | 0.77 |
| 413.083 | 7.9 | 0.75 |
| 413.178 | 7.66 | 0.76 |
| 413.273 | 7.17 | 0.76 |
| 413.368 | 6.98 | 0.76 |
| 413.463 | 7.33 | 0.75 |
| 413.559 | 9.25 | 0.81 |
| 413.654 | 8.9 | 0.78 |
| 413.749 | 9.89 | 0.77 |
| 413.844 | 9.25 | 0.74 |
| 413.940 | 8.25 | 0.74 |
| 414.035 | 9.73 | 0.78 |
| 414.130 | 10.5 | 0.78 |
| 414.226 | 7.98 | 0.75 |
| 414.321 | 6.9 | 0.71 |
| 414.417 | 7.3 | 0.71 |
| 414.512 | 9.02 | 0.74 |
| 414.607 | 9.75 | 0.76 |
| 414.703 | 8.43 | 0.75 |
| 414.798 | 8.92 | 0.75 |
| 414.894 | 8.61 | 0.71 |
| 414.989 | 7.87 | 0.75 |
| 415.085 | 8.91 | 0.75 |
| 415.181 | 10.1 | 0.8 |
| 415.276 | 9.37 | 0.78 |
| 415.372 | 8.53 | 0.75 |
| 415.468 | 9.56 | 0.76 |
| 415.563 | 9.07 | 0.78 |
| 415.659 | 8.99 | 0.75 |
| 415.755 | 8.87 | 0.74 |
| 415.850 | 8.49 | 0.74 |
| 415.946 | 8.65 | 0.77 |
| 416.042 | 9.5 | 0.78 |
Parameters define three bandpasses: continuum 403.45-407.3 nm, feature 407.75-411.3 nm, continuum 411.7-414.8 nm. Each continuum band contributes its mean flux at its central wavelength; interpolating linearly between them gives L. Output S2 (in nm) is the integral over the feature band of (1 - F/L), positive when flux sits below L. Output 0.19 nm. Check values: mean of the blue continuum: 8.44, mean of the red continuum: 8.59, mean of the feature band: 8.07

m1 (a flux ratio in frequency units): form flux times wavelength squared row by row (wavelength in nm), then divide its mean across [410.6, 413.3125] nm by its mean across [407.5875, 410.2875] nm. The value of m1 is 1.12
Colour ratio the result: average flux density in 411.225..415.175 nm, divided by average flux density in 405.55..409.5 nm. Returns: 1.1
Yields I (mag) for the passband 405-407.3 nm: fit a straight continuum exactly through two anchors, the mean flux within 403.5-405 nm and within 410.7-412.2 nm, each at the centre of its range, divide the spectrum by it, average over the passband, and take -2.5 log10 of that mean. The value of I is 0.045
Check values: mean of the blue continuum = 8.61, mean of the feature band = 8.34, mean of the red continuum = 8.93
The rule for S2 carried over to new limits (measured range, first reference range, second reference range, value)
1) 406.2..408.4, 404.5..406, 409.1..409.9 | 0.16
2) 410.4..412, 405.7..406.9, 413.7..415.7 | -0.06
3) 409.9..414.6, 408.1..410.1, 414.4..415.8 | 0.14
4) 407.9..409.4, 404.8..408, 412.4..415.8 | -0.02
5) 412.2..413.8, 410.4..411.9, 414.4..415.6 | 0.08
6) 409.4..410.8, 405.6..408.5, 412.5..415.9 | 0.08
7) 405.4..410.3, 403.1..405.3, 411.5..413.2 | 0.30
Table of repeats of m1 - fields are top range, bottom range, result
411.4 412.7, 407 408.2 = 1.19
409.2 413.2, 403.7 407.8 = 1.04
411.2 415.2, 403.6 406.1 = 1.05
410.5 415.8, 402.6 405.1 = 1.09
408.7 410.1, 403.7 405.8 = 1.00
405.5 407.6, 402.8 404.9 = 0.99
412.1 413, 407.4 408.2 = 1.20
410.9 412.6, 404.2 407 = 1.10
